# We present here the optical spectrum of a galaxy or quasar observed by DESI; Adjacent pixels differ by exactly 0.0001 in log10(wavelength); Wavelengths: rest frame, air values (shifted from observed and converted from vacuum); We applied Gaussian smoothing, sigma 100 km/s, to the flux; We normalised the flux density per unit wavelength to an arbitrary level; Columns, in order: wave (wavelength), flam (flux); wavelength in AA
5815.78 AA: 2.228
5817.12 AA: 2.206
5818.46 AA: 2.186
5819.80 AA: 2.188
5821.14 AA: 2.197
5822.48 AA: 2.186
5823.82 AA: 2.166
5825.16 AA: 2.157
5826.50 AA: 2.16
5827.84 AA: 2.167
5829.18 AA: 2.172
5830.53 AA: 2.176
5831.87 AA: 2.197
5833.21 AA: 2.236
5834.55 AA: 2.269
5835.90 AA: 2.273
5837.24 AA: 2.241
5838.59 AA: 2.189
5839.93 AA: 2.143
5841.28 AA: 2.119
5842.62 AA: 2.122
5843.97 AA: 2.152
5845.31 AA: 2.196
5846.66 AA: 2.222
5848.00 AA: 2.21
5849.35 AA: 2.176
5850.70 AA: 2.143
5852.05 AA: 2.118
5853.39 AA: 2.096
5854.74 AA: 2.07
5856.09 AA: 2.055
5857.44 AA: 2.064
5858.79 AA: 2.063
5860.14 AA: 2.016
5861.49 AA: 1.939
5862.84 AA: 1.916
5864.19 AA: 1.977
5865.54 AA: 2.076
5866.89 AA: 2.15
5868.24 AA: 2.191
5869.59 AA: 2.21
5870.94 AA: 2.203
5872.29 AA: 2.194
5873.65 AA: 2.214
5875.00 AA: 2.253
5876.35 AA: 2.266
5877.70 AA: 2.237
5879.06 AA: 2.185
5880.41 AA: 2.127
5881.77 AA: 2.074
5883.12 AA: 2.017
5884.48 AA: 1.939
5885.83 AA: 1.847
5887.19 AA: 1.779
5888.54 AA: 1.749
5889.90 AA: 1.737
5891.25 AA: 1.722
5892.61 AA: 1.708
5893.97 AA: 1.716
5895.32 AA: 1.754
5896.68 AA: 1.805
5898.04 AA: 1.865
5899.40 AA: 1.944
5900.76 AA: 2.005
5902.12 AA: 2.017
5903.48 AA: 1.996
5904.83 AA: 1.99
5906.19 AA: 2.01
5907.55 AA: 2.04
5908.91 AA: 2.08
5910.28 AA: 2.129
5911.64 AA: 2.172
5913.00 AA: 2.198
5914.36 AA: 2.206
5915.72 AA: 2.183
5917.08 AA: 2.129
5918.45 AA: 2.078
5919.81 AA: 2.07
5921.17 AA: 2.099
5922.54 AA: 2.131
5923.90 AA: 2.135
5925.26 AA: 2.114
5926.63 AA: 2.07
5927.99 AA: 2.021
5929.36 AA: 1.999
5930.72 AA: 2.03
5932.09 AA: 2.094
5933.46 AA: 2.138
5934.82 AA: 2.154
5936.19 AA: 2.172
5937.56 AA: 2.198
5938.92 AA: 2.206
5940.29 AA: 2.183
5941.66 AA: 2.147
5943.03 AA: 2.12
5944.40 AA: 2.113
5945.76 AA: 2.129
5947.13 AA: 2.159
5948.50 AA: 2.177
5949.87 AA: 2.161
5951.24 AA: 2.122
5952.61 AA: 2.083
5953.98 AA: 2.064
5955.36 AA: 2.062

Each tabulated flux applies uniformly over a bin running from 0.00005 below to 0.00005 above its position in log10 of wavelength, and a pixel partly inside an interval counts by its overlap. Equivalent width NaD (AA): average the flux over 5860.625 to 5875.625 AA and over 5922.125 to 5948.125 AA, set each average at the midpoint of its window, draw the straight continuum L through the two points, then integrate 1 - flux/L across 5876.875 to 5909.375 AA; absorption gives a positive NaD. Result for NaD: 2.89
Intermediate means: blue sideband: 2.12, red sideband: 2.12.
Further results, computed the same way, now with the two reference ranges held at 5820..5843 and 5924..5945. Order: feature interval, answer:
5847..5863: 0.7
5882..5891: 1.3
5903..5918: 0.2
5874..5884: 0.0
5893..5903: 1.3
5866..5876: -0.2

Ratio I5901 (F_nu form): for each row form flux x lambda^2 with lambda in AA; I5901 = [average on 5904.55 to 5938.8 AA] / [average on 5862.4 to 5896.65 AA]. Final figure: 1.07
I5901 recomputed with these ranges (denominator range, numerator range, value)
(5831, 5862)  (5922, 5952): 1.02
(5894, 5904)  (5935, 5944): 1.16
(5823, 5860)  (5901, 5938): 1.00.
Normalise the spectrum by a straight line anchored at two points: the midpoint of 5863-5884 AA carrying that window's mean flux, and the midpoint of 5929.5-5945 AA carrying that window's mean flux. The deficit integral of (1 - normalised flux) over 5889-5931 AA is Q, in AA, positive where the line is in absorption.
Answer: 2.7 AA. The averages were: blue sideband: 2.15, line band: 2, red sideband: 2.14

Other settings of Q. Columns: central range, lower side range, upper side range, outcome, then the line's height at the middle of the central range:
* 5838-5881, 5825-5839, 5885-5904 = -2.0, 2.04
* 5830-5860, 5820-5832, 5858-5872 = -0.4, 2.13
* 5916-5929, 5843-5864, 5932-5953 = 0.3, 2.14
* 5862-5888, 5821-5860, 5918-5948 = 0.6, 2.14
